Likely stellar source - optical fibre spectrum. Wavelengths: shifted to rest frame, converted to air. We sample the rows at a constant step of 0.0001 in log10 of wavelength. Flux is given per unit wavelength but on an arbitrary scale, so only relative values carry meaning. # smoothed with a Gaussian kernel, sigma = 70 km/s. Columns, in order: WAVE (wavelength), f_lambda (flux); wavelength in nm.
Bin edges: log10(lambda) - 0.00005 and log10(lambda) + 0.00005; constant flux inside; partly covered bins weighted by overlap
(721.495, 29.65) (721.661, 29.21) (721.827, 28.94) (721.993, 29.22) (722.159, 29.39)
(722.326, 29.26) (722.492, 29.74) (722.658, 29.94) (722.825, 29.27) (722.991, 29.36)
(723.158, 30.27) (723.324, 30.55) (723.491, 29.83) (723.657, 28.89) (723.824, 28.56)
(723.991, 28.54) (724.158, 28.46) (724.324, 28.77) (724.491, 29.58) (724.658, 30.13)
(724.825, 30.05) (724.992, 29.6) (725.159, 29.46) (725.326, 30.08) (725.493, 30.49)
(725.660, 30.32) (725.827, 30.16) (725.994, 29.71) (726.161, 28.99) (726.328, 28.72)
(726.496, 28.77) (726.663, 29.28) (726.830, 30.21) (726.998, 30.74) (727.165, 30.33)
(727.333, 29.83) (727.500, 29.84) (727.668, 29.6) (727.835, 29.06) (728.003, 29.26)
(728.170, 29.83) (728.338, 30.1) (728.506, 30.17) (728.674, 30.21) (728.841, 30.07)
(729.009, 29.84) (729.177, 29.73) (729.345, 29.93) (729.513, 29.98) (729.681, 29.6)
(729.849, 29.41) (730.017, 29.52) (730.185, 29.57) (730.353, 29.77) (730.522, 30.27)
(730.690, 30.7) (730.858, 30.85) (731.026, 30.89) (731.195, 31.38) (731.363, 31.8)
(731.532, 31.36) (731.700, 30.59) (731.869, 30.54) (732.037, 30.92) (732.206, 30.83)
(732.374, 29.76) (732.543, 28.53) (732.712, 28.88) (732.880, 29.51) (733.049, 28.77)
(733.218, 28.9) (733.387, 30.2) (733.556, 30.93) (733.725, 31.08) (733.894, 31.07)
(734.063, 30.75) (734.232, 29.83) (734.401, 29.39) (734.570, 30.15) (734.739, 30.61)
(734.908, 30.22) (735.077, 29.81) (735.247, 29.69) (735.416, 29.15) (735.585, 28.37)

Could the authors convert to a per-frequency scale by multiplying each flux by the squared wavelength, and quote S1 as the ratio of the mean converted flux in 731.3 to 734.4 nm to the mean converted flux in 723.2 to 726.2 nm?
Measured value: 1.04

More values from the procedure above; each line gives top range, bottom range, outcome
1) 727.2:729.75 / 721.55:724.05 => 1.03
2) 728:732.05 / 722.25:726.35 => 1.04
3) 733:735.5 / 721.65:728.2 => 1.04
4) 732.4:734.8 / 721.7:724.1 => 1.05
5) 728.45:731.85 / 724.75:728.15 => 1.03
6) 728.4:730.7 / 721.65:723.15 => 1.04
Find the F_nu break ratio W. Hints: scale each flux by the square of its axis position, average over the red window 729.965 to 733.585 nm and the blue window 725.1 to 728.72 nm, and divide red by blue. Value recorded 1.03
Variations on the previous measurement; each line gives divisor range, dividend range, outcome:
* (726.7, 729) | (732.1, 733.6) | 1.00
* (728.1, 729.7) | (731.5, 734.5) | 1.02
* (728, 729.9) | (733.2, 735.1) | 1.03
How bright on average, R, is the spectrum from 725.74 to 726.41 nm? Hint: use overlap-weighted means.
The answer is 29.4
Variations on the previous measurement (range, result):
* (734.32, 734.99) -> 30.1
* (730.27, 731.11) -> 30.5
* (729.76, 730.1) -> 29.5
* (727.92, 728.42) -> 29.7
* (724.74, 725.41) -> 29.8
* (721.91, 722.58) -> 29.4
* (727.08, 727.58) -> 30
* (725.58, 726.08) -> 30.1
